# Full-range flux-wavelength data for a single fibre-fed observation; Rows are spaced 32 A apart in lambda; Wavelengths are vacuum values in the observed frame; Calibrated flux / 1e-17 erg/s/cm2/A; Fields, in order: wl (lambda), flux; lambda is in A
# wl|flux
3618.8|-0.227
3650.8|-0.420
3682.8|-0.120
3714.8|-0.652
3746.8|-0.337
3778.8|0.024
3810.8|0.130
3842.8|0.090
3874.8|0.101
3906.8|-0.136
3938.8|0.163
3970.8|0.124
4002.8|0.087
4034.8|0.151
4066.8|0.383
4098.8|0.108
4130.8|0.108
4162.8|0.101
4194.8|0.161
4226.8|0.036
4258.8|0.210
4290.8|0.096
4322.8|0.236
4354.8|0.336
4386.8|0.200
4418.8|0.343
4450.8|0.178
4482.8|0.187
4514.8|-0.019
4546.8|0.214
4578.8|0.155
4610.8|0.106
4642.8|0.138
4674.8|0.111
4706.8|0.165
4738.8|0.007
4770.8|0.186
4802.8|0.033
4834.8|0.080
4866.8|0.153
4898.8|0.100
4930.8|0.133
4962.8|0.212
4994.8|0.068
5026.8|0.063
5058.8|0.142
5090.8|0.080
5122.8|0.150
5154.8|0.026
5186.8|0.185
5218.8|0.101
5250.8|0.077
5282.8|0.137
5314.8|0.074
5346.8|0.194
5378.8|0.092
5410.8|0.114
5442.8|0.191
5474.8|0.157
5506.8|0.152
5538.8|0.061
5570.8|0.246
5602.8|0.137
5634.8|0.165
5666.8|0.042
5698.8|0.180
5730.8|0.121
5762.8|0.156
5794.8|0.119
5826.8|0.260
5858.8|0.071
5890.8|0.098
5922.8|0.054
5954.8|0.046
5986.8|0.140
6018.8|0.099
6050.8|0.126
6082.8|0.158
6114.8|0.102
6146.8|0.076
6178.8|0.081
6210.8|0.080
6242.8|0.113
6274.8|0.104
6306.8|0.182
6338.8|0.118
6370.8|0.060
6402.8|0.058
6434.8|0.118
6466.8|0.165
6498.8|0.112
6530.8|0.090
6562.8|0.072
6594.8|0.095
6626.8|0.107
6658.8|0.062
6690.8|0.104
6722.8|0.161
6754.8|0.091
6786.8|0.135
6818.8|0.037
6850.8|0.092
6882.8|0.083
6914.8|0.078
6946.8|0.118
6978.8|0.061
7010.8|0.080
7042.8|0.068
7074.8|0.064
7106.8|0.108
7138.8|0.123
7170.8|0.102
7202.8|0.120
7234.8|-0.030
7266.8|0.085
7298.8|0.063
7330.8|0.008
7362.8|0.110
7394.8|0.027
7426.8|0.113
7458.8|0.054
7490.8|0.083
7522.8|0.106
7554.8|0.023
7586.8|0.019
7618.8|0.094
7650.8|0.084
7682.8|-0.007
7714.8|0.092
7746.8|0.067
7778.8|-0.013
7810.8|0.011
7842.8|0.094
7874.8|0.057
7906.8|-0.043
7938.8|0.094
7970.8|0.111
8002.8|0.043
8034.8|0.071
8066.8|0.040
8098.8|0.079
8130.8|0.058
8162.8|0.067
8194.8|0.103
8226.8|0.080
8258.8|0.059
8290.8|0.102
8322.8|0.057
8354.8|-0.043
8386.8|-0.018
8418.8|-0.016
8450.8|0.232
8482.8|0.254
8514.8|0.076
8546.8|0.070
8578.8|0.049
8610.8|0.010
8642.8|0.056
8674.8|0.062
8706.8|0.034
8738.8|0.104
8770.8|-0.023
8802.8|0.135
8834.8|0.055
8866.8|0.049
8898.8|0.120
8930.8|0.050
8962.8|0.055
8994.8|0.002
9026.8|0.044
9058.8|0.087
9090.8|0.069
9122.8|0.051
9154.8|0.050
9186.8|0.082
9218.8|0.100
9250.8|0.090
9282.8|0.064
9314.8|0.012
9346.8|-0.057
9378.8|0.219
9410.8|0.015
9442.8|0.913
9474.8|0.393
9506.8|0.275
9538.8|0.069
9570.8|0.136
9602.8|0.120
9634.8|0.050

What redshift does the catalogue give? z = 1.271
